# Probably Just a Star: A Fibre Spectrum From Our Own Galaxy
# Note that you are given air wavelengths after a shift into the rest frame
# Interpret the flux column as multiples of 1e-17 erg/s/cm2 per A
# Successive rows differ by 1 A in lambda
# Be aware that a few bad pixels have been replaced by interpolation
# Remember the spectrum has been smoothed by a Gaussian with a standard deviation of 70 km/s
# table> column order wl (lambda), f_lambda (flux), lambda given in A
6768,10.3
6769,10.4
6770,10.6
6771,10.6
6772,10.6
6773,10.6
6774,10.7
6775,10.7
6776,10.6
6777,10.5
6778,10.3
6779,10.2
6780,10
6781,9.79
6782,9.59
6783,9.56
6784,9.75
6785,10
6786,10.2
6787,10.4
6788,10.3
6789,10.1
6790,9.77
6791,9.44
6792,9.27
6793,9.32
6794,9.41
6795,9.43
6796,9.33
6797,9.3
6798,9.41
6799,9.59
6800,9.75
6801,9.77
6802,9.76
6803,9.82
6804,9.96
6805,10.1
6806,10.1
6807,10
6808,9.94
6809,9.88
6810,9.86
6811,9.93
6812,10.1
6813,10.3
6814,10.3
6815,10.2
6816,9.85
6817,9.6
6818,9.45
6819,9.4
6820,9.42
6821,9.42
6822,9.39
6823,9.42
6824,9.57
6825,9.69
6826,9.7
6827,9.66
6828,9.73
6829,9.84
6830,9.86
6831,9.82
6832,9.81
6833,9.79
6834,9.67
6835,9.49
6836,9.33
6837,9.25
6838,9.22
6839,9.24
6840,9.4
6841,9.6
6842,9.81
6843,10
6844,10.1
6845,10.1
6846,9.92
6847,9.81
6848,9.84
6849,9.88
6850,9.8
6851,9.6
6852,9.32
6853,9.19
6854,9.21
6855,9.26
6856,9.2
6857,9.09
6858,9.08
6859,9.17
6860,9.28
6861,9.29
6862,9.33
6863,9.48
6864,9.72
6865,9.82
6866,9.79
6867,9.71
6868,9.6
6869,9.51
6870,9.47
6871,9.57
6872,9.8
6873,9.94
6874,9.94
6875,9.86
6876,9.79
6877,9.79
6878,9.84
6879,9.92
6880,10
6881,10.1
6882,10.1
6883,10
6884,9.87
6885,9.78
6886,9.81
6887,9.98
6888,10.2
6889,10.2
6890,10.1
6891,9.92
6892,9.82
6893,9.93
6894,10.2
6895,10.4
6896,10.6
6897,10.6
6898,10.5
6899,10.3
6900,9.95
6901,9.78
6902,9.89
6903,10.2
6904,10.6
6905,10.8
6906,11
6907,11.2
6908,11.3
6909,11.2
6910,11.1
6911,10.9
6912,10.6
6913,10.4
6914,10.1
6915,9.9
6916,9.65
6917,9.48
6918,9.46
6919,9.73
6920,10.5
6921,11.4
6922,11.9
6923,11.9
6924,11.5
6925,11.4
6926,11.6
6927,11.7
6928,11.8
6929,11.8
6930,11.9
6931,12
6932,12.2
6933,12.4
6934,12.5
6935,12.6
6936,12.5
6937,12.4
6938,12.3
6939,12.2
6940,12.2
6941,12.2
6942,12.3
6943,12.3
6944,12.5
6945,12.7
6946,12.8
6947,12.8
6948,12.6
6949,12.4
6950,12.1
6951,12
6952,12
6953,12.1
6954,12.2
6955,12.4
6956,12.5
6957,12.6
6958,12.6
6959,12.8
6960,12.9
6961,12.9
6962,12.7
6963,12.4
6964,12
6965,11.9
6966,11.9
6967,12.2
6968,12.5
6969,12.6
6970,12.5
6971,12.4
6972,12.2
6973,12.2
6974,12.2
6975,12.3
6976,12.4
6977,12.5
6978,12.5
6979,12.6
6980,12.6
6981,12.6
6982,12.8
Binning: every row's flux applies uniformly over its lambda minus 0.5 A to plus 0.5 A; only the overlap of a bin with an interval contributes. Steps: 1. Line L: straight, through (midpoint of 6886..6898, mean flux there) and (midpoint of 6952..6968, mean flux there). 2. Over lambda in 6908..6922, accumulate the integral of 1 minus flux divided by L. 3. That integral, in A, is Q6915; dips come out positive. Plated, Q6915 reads 0.6 A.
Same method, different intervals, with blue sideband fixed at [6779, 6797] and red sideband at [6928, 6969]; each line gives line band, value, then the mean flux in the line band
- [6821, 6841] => 1.7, 9.57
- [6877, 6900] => 2.6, 10.1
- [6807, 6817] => 0.1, 10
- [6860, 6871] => 1.4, 9.56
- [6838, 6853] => 1.4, 9.71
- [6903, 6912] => 0.6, 10.9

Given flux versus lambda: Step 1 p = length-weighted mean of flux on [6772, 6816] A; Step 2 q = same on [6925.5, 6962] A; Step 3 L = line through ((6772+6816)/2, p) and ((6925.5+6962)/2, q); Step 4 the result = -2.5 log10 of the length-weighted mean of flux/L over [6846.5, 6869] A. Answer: 0.158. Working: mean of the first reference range 9.94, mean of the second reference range 12.3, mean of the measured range 9.48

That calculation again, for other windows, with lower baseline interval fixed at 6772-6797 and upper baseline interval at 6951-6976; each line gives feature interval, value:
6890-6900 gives 0.122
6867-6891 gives 0.140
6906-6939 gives 0.049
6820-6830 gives 0.098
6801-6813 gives 0.034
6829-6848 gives 0.107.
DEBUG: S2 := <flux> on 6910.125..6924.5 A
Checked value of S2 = 10.5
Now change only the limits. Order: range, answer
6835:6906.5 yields 9.81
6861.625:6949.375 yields 10.8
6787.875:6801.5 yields 9.57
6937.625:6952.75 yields 12.4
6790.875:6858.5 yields 9.65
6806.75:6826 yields 9.77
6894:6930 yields 10.7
